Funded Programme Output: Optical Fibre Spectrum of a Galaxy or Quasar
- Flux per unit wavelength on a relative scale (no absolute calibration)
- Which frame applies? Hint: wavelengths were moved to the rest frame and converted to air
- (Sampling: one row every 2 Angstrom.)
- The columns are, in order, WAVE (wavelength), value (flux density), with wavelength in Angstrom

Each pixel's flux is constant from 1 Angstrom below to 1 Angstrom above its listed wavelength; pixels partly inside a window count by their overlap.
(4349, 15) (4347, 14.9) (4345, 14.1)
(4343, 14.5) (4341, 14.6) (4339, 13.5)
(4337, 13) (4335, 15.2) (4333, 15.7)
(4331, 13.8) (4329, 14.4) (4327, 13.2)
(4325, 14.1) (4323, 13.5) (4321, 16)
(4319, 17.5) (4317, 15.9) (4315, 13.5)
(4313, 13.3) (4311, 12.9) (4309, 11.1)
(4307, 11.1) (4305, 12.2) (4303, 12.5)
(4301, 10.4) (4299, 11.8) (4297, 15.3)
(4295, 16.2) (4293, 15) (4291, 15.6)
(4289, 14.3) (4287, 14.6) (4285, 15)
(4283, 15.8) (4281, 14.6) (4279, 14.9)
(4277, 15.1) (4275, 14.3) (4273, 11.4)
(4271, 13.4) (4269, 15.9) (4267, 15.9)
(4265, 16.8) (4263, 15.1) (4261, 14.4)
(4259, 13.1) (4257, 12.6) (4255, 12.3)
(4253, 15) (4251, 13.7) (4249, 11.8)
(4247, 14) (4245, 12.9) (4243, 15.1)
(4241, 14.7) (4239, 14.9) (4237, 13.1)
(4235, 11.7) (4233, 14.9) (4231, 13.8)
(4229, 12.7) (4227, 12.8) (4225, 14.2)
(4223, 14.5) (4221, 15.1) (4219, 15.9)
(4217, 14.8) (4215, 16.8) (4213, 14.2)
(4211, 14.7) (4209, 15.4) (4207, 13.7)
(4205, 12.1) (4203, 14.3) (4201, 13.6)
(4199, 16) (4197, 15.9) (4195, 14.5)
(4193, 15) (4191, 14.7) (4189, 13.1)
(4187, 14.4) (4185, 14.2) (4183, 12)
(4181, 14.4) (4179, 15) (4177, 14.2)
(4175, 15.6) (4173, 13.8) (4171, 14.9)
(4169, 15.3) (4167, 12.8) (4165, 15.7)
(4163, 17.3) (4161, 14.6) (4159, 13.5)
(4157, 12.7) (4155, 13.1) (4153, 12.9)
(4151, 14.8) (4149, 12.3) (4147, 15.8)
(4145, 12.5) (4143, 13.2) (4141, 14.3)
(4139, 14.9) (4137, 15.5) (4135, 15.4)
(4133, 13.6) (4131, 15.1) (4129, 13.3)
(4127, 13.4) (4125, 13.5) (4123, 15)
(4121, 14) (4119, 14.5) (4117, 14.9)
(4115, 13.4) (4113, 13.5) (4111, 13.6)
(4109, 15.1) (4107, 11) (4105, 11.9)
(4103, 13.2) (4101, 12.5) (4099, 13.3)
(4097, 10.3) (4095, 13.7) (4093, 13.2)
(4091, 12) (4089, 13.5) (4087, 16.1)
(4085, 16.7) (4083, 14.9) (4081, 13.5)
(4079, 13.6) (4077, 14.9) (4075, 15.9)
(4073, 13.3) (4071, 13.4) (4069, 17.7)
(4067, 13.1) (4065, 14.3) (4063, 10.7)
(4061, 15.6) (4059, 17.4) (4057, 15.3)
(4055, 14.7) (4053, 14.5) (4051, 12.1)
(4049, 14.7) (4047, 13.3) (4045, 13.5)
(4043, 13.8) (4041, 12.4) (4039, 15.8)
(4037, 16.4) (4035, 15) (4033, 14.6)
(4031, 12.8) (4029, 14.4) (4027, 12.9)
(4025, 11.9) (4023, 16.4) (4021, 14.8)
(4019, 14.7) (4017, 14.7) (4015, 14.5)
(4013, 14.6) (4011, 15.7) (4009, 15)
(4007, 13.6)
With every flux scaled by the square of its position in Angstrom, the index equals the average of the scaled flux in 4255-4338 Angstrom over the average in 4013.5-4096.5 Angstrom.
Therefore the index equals 1.11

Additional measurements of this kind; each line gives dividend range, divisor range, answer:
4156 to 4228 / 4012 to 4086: 1.08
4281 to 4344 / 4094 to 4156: 1.12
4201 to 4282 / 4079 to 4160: 1.09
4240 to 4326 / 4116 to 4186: 1.05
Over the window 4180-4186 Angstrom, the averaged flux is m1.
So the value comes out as 13.5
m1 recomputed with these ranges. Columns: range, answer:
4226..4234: 13.6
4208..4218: 15.2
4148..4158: 13.2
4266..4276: 14.2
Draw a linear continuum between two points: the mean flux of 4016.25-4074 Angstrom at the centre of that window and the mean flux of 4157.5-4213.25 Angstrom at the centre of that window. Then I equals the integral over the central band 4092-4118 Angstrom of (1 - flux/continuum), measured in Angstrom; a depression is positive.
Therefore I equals 2.4 Angstrom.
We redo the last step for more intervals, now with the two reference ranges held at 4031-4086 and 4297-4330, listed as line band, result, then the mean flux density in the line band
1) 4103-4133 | 1.06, 13.7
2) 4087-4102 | 1.50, 12.9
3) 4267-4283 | -1.03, 14.4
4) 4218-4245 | -0.64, 14.1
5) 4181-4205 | -0.60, 14.2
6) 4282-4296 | -1.78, 15.2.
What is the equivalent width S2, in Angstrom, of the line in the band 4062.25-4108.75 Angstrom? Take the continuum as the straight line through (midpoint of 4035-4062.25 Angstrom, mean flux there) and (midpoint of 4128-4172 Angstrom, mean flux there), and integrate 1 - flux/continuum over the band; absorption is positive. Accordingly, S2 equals 2.6 Angstrom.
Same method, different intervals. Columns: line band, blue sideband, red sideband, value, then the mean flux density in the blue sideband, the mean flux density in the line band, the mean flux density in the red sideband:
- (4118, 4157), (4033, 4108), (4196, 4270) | 0.23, 14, 14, 14.3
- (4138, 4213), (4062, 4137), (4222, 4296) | -1.23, 13.8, 14.2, 14.2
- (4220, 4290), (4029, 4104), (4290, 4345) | -0.80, 14.1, 14.1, 13.9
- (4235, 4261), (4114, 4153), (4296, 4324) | 0.15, 14.1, 13.6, 13.4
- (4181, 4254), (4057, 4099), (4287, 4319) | -1.94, 14.2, 14.2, 13.6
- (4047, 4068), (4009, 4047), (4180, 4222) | 0.29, 14.4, 14.2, 14.5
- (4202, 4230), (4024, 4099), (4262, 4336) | -0.34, 14.1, 14.4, 14.3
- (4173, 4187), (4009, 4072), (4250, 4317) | -0.08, 14.4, 14.2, 13.9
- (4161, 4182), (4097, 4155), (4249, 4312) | -1.68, 13.7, 14.9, 13.9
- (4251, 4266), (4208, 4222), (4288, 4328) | 0.42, 15.3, 14.2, 13.8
